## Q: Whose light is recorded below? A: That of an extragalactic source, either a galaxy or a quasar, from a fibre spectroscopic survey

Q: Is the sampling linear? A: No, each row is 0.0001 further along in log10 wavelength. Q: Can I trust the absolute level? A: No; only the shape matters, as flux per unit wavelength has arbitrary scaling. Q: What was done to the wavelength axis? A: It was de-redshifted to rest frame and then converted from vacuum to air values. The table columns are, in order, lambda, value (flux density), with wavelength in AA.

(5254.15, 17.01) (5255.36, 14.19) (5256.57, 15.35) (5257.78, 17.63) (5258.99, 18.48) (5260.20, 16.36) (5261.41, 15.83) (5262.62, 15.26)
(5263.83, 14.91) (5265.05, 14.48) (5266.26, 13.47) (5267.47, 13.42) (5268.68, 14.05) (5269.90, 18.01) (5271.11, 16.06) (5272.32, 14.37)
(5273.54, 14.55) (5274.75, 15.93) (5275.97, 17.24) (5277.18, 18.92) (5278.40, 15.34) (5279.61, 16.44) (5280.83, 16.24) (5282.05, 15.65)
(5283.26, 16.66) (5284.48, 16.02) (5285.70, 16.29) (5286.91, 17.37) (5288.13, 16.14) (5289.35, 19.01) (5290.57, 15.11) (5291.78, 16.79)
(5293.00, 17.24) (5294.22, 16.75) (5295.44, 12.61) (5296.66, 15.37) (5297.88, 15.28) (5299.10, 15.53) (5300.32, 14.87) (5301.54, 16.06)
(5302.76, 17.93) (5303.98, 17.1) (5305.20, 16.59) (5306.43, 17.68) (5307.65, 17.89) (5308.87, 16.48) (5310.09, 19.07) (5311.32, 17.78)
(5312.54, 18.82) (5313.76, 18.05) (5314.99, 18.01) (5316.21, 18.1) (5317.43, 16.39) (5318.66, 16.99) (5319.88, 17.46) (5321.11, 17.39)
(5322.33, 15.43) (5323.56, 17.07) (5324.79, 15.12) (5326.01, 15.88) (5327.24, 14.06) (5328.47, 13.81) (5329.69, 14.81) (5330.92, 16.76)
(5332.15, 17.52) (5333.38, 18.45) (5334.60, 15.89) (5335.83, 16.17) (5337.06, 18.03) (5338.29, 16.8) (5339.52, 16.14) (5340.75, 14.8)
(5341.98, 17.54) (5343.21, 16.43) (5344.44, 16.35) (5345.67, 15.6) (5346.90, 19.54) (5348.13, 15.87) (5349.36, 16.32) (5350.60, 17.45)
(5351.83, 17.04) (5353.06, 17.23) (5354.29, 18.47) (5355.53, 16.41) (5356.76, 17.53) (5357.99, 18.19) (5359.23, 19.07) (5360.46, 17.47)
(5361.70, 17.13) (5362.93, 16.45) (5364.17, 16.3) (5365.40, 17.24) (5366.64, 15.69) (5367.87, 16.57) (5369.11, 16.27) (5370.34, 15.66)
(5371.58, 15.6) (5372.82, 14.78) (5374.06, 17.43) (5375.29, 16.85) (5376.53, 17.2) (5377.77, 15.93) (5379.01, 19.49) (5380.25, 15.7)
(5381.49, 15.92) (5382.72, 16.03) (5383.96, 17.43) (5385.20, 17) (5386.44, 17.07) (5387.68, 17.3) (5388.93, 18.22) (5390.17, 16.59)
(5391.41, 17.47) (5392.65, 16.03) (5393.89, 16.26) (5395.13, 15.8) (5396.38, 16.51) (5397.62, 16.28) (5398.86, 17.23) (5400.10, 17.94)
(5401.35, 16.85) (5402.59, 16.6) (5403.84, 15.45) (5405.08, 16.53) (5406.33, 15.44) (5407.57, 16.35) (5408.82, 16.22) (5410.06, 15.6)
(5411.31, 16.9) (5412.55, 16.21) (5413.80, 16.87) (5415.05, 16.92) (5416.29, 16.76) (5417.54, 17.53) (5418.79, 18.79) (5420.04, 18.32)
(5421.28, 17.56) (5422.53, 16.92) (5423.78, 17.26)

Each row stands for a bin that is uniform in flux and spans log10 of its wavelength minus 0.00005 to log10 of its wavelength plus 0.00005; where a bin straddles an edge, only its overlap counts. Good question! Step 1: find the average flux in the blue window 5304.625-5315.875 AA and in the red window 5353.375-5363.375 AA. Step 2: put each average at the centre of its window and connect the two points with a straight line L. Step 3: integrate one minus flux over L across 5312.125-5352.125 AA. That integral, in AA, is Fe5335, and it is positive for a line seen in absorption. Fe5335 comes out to 2.4 AA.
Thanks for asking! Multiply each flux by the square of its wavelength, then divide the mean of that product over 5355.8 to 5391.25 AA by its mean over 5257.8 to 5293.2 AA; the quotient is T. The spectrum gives 1.09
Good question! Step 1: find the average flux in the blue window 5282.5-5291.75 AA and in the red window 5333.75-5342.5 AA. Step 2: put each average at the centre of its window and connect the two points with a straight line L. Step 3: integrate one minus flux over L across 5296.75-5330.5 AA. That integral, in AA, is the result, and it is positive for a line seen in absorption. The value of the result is -0.1 AA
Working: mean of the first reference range 16.7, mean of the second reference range 16.5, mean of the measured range 16.6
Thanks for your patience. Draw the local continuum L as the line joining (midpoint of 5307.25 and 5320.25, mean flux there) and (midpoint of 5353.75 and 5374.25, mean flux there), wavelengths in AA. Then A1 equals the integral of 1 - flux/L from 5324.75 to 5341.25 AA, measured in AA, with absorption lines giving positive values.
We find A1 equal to 1.3 AA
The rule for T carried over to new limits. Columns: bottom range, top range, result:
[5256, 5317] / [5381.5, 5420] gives 1.07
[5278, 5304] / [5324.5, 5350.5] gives 1.03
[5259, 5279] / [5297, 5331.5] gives 1.09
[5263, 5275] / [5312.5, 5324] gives 1.18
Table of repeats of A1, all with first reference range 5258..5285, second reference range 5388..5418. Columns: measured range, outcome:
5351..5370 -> -0.9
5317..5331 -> 0.2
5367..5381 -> 0.0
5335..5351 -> -0.4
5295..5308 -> -0.1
